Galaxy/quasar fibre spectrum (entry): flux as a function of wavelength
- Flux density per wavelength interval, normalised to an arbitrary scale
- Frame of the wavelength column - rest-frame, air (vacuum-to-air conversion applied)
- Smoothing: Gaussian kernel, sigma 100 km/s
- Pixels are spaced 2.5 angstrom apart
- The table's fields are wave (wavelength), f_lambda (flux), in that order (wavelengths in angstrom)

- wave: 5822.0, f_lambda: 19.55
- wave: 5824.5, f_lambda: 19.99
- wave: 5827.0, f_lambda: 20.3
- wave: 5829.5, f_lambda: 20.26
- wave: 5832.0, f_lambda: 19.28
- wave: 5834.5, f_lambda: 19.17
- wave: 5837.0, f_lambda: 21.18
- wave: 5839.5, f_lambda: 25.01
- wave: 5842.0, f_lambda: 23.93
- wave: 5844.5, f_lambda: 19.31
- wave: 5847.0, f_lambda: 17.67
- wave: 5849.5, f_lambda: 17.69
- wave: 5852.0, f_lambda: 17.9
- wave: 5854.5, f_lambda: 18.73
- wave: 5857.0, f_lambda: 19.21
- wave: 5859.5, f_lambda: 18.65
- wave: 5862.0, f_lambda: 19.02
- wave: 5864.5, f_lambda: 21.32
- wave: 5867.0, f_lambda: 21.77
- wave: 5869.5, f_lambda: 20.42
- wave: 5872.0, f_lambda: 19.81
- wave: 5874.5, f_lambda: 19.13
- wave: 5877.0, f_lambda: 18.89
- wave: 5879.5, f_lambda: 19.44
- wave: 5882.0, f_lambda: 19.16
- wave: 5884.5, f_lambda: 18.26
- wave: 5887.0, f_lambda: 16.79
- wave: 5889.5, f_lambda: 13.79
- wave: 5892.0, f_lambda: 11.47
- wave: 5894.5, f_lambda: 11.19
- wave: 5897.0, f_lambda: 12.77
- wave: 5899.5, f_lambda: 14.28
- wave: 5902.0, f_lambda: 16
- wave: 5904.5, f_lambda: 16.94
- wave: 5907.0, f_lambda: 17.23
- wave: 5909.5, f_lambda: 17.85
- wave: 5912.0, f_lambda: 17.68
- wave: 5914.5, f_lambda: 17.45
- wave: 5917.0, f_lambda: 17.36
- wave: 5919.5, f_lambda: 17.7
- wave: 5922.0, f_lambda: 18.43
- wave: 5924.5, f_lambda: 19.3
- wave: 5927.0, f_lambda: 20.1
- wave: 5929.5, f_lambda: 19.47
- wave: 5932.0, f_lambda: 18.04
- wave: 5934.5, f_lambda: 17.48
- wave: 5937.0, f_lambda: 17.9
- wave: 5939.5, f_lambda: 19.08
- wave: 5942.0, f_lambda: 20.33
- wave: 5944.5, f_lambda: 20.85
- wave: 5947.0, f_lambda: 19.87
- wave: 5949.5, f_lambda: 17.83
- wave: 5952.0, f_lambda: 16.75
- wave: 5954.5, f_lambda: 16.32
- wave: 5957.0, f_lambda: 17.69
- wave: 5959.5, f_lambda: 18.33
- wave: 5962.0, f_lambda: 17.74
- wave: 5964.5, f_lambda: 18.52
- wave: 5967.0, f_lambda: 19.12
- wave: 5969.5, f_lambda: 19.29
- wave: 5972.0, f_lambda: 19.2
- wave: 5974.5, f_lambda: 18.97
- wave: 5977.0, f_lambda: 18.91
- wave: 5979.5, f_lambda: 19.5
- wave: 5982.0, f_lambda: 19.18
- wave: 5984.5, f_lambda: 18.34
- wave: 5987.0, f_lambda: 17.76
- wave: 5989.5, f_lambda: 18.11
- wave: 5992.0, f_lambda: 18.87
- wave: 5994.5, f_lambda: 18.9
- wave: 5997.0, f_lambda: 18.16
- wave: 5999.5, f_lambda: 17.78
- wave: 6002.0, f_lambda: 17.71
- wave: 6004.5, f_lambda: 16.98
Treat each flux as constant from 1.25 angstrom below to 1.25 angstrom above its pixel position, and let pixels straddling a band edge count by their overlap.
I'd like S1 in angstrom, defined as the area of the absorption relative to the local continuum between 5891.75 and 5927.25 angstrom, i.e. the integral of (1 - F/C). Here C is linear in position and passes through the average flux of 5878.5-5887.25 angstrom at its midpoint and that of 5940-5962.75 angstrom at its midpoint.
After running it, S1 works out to 4.03 angstrom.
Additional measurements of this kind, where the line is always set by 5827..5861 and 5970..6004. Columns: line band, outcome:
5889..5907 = 4.97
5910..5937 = 1.21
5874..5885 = 0.29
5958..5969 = 0.17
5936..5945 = -0.24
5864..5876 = -0.48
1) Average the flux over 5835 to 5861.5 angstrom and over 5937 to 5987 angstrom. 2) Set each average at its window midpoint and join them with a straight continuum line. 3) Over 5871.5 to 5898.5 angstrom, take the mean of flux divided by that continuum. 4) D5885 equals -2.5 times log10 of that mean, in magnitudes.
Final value 0.19 mag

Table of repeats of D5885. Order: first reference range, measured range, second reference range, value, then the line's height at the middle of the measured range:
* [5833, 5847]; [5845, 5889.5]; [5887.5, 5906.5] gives -0.07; 17.8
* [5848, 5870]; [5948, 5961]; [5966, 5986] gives 0.10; 19.1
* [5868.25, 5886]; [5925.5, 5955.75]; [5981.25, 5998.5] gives 0.01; 18.8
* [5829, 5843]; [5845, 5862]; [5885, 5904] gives 0.05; 19.3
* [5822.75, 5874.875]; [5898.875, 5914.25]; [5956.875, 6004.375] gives 0.15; 19.3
